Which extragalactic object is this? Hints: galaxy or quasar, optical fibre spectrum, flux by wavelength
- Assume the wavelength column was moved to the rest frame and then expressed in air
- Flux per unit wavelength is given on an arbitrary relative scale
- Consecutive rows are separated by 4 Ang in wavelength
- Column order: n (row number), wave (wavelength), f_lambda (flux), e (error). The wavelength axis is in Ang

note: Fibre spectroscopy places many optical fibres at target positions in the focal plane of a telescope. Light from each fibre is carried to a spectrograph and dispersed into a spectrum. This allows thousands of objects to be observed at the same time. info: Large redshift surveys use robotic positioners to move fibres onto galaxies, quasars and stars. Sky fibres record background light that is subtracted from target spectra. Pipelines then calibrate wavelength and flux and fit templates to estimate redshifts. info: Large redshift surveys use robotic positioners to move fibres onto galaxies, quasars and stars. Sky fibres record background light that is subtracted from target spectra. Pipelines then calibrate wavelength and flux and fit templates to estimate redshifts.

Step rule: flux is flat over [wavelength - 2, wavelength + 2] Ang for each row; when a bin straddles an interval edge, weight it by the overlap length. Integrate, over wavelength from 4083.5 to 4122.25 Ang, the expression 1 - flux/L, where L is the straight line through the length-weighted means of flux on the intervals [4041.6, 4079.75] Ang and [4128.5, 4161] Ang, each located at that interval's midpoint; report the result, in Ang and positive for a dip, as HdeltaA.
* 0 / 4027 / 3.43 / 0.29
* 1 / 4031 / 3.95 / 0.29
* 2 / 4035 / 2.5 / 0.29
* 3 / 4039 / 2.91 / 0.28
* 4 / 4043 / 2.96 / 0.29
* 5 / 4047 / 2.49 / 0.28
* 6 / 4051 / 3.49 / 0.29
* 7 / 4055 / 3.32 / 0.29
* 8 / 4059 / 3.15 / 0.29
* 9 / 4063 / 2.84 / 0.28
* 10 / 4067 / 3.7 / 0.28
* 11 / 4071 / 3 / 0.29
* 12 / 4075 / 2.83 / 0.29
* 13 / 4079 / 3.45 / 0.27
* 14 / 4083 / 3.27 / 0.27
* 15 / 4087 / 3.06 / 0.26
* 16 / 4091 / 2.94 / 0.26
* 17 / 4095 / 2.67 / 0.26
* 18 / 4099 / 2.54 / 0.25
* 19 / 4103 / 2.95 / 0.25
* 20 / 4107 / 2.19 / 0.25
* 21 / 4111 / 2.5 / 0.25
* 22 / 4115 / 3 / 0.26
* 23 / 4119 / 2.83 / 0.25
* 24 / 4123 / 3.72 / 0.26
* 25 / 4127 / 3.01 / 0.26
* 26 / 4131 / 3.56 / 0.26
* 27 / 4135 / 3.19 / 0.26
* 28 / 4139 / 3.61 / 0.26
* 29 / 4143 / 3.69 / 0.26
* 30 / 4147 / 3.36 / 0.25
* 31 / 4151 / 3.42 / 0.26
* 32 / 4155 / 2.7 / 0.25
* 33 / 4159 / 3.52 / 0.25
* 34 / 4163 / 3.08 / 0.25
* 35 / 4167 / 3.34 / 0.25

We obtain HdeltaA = 5.4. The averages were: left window 3.11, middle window 2.79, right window 3.38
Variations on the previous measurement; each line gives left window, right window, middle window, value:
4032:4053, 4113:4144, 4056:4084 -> -1.2 Ang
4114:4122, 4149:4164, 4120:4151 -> -3.4 Ang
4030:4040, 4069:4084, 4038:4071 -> -0.2 Ang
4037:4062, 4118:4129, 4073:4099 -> 1.1 Ang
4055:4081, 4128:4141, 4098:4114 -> 3.6 Ang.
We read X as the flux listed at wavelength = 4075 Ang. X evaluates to 2.83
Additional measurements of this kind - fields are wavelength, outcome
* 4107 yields 2.19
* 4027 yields 3.43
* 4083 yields 3.27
